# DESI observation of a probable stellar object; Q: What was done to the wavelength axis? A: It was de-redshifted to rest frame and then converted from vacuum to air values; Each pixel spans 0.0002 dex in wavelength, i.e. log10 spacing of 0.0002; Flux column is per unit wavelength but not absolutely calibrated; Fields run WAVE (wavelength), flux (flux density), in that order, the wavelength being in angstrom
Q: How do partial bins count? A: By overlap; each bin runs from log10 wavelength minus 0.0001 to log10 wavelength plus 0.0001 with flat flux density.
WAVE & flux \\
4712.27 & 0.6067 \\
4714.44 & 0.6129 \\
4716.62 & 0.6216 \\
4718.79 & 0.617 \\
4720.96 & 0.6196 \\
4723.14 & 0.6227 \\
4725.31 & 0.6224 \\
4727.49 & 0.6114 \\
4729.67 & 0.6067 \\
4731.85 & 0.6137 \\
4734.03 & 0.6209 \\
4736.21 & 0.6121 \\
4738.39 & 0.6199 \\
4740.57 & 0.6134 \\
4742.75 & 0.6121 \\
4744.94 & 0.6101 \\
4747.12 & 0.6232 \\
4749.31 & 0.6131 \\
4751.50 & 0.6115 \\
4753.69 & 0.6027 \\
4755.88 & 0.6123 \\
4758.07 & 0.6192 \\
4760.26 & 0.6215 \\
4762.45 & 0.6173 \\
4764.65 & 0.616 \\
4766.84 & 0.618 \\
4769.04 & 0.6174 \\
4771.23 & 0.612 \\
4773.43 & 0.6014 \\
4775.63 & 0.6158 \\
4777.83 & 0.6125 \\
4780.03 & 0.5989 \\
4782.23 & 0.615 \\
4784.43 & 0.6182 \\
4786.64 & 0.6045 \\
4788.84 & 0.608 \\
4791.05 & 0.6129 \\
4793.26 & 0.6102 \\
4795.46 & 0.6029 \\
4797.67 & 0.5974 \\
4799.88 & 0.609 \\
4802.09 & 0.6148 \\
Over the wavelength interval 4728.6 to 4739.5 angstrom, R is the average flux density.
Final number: 0.615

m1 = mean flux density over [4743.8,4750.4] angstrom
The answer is 0.615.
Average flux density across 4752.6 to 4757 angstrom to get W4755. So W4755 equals 0.608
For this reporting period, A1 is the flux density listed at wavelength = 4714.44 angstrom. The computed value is 0.6129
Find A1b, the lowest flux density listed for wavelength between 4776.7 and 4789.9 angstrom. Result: 0.5989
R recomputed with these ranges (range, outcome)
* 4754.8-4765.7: 0.617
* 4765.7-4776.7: 0.613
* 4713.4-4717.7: 0.616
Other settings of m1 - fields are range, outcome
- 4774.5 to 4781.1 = 0.609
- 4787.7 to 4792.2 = 0.61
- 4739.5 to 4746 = 0.612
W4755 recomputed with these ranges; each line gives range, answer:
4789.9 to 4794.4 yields 0.612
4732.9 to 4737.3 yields 0.617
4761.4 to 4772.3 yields 0.616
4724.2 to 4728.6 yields 0.617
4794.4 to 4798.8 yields 0.6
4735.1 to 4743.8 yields 0.615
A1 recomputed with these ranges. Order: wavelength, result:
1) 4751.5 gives 0.6115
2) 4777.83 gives 0.6125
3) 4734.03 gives 0.6209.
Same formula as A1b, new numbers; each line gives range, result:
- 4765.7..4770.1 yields 0.6174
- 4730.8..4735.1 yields 0.6137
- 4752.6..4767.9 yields 0.6027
